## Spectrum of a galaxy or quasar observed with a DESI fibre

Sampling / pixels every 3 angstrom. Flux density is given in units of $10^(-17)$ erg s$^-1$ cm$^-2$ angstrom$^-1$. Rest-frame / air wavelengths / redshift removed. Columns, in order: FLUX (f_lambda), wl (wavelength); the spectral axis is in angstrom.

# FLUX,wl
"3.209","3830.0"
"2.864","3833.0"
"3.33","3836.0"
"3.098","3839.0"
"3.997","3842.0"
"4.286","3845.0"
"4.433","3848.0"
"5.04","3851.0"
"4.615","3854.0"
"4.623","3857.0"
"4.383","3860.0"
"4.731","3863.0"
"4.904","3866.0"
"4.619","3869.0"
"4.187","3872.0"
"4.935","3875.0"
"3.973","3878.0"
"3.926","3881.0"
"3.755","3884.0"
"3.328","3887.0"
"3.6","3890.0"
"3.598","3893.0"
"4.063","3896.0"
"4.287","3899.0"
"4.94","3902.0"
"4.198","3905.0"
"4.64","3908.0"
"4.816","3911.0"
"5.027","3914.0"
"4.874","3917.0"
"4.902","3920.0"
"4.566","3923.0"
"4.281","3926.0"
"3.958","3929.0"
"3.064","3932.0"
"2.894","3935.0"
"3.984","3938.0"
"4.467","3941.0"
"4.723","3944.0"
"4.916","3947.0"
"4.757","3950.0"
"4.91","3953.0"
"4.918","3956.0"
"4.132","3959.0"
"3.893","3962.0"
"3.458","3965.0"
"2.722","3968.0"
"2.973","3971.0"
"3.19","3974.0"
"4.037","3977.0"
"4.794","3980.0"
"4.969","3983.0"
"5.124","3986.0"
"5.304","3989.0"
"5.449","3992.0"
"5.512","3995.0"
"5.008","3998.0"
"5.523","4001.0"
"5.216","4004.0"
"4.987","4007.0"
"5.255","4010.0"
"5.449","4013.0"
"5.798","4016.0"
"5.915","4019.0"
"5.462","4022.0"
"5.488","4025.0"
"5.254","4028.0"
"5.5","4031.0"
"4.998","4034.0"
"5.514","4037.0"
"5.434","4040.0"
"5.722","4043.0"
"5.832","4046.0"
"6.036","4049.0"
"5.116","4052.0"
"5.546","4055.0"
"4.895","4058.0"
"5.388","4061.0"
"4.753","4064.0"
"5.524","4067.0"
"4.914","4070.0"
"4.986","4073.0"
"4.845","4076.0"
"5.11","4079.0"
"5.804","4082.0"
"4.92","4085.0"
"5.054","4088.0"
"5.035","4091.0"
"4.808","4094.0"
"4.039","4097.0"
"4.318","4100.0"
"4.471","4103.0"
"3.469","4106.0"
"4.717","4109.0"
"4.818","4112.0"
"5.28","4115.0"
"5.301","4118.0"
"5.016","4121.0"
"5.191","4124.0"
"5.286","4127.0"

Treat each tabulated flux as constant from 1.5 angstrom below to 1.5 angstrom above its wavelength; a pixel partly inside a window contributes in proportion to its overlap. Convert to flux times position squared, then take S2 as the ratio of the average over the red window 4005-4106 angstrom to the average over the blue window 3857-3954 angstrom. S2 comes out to 1.3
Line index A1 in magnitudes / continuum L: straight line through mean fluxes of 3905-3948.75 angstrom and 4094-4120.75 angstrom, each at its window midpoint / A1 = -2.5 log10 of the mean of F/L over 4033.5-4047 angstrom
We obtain -0.22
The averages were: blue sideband 4.36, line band 5.52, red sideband 4.59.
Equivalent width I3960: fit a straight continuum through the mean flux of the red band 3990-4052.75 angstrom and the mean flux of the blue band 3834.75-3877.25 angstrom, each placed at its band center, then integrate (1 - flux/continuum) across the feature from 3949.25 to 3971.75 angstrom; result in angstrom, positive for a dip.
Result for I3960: 4.8 angstrom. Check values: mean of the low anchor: 4.37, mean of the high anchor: 5.45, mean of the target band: 3.98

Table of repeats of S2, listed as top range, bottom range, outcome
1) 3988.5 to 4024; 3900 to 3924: 1.20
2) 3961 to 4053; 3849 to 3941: 1.24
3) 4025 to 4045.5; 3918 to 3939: 1.44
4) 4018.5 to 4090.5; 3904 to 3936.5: 1.33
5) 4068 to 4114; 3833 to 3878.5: 1.25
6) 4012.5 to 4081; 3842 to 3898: 1.38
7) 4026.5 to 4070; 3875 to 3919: 1.36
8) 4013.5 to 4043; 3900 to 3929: 1.25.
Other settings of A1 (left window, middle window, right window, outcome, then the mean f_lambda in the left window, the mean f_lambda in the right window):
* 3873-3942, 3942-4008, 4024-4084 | 0.034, 4.18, 5.33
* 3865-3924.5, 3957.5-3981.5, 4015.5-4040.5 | 0.338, 4.35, 5.47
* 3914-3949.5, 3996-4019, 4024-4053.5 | -0.046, 4.29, 5.49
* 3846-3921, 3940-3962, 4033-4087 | 0.025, 4.41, 5.3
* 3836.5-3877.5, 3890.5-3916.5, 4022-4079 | 0.048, 4.41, 5.32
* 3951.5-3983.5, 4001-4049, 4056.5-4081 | -0.191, 3.97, 5.07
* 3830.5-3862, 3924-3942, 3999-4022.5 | 0.256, 4.05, 5.44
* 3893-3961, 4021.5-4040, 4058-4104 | -0.131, 4.4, 4.94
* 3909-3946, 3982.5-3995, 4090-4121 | -0.190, 4.31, 4.64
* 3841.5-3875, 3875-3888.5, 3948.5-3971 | 0.148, 4.56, 4.04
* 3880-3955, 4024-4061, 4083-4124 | -0.186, 4.27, 4.74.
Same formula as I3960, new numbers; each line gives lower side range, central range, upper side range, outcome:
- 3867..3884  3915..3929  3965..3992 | -1.17 angstrom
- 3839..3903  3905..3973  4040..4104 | 4.93 angstrom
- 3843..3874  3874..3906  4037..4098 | 4.34 angstrom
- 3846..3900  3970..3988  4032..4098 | 2.06 angstrom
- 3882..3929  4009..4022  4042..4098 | -1.88 angstrom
